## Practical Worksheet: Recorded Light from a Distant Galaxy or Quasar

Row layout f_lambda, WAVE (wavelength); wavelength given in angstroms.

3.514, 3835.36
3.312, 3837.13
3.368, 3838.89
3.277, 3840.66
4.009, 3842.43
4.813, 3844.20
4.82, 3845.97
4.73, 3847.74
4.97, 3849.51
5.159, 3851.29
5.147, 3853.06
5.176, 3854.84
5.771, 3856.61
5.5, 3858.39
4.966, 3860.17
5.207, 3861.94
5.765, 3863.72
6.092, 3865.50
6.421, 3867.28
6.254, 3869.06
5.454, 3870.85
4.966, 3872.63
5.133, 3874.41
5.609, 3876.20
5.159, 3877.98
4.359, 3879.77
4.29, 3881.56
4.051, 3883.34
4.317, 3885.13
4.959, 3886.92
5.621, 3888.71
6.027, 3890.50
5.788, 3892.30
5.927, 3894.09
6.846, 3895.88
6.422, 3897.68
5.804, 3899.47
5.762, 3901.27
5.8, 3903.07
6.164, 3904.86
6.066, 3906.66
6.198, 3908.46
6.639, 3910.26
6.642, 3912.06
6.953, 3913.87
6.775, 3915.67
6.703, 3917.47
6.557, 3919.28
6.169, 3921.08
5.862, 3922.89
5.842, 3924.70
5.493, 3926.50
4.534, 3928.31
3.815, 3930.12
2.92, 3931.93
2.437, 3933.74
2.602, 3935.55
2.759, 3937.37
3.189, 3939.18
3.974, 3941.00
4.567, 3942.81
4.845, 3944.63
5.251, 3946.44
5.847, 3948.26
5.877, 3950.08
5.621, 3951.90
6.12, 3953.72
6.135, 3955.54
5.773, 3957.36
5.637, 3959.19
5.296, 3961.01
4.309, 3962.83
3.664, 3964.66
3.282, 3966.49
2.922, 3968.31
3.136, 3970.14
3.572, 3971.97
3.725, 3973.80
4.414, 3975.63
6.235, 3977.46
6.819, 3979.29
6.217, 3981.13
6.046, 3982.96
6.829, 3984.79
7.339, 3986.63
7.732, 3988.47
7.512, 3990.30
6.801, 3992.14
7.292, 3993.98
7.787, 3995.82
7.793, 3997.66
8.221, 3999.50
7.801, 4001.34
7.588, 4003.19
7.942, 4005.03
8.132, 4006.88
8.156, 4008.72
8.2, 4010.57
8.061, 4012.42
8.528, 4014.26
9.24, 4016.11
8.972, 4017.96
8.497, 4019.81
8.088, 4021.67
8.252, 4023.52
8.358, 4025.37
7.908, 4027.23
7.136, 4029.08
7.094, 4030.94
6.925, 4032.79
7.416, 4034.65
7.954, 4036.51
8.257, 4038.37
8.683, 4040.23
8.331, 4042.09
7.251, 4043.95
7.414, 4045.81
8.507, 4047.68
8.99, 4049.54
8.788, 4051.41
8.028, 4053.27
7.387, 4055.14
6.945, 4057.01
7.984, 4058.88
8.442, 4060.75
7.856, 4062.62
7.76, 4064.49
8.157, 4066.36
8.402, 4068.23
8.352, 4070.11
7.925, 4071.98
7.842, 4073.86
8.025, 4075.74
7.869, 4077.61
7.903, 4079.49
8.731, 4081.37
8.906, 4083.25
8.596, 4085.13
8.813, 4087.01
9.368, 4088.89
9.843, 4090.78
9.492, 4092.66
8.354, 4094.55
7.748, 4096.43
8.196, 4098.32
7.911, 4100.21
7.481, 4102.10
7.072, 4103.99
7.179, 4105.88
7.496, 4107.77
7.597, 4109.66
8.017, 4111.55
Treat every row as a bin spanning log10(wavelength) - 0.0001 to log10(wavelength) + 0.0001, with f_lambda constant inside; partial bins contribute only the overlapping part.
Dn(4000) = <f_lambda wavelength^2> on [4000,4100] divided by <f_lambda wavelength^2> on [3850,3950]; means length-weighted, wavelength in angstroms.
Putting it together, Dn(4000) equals 1.66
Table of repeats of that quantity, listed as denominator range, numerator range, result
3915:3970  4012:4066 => 1.76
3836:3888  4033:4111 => 1.83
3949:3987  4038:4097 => 1.69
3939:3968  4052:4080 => 1.69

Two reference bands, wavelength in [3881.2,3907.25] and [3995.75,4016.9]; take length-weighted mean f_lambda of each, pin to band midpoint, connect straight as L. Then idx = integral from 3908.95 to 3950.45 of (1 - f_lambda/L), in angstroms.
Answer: 8.5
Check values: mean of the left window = 5.61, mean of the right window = 8.13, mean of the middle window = 5.05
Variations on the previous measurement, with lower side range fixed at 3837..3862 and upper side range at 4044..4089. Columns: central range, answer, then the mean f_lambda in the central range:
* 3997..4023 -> -3.5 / 8.23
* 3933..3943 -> 4.8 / 3.17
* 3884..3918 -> -3.2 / 6.05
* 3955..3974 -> 6.5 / 4.3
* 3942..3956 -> 1.7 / 5.52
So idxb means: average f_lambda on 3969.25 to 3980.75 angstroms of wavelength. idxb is 4.73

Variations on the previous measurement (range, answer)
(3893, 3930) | 6.11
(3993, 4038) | 7.97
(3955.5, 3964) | 5.3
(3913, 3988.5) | 5.06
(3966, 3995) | 5.66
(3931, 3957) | 4.47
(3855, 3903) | 5.48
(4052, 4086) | 8.07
